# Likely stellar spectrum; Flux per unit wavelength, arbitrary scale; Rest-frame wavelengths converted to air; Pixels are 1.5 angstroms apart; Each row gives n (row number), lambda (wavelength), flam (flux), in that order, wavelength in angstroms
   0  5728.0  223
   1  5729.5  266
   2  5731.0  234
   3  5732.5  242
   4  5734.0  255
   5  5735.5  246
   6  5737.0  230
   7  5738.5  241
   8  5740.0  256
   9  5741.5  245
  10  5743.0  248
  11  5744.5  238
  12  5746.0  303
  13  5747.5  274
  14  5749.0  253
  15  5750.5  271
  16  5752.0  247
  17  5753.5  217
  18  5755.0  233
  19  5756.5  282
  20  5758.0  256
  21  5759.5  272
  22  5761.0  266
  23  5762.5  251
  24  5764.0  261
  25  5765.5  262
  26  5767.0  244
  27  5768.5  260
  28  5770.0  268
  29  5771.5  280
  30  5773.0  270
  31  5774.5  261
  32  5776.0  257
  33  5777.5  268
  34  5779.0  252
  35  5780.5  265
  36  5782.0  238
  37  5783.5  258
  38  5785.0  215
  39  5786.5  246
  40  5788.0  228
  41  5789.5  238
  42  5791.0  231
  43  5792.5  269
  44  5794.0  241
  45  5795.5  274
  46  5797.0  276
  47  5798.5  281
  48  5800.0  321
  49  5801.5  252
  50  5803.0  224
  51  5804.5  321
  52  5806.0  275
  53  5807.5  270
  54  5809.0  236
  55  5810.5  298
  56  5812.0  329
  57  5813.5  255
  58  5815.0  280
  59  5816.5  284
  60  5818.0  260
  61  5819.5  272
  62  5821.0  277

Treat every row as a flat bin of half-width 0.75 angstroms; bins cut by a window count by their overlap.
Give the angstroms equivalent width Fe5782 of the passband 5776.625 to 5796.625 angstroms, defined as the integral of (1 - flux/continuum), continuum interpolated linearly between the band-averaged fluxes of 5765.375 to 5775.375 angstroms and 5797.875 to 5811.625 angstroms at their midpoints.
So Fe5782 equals 1.58 angstroms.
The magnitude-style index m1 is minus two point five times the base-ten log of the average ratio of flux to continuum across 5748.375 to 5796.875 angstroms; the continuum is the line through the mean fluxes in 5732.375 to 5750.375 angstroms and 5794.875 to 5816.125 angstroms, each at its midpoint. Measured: 0.05 mag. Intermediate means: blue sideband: 254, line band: 254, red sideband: 278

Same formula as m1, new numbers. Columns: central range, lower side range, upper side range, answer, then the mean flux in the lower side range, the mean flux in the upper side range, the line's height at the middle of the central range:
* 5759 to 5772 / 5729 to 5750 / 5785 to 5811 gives -0.02 mag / 252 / 262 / 257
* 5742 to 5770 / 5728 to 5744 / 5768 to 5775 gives 0.00 mag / 245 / 268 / 258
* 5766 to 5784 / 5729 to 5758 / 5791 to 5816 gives 0.01 mag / 252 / 274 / 263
